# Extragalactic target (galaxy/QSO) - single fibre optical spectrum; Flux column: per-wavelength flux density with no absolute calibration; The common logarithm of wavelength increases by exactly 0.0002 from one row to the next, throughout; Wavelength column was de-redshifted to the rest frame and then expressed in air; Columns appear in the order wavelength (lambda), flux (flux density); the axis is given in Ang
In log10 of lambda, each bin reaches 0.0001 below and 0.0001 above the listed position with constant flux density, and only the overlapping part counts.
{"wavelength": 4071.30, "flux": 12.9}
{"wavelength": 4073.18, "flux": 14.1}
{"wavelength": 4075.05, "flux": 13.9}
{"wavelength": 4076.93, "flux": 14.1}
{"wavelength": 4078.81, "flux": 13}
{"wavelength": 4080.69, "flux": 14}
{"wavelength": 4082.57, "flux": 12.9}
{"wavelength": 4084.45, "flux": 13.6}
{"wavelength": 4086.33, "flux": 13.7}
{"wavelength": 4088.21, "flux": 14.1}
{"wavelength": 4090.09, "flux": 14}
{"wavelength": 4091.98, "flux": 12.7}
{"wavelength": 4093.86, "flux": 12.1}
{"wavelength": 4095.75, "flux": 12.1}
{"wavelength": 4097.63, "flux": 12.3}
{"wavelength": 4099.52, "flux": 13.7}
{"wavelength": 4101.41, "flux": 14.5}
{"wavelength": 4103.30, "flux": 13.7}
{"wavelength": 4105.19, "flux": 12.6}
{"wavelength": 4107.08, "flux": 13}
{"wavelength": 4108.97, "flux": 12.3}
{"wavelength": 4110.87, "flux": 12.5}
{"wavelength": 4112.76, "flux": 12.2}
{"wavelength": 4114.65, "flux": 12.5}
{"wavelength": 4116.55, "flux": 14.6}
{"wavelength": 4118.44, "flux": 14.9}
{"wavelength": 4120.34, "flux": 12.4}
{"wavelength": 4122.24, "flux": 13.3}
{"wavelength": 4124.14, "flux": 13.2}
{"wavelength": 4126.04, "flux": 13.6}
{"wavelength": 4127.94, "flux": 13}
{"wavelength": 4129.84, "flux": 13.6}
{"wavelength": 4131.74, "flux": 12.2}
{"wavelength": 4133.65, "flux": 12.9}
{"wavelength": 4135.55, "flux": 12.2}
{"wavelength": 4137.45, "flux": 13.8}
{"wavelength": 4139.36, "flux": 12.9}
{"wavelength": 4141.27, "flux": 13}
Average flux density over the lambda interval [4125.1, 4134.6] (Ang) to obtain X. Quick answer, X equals 13.1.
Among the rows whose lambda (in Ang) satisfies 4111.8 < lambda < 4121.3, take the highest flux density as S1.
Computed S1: 14.9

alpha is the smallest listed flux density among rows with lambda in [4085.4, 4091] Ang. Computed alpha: 13.7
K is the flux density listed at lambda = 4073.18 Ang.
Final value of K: 14.1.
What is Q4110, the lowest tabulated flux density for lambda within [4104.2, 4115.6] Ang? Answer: 12.2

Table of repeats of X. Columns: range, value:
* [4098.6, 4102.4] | 14.1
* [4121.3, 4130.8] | 13.3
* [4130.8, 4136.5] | 12.4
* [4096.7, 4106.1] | 13.4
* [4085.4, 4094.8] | 13.3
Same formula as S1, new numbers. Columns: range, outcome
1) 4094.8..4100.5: 13.7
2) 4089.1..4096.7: 14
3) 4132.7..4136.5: 12.9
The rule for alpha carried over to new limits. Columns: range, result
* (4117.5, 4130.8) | 12.4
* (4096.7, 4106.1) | 12.3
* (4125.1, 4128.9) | 13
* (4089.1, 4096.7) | 12.1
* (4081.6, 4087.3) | 12.9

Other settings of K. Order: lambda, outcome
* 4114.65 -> 12.5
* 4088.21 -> 14.1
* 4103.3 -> 13.7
